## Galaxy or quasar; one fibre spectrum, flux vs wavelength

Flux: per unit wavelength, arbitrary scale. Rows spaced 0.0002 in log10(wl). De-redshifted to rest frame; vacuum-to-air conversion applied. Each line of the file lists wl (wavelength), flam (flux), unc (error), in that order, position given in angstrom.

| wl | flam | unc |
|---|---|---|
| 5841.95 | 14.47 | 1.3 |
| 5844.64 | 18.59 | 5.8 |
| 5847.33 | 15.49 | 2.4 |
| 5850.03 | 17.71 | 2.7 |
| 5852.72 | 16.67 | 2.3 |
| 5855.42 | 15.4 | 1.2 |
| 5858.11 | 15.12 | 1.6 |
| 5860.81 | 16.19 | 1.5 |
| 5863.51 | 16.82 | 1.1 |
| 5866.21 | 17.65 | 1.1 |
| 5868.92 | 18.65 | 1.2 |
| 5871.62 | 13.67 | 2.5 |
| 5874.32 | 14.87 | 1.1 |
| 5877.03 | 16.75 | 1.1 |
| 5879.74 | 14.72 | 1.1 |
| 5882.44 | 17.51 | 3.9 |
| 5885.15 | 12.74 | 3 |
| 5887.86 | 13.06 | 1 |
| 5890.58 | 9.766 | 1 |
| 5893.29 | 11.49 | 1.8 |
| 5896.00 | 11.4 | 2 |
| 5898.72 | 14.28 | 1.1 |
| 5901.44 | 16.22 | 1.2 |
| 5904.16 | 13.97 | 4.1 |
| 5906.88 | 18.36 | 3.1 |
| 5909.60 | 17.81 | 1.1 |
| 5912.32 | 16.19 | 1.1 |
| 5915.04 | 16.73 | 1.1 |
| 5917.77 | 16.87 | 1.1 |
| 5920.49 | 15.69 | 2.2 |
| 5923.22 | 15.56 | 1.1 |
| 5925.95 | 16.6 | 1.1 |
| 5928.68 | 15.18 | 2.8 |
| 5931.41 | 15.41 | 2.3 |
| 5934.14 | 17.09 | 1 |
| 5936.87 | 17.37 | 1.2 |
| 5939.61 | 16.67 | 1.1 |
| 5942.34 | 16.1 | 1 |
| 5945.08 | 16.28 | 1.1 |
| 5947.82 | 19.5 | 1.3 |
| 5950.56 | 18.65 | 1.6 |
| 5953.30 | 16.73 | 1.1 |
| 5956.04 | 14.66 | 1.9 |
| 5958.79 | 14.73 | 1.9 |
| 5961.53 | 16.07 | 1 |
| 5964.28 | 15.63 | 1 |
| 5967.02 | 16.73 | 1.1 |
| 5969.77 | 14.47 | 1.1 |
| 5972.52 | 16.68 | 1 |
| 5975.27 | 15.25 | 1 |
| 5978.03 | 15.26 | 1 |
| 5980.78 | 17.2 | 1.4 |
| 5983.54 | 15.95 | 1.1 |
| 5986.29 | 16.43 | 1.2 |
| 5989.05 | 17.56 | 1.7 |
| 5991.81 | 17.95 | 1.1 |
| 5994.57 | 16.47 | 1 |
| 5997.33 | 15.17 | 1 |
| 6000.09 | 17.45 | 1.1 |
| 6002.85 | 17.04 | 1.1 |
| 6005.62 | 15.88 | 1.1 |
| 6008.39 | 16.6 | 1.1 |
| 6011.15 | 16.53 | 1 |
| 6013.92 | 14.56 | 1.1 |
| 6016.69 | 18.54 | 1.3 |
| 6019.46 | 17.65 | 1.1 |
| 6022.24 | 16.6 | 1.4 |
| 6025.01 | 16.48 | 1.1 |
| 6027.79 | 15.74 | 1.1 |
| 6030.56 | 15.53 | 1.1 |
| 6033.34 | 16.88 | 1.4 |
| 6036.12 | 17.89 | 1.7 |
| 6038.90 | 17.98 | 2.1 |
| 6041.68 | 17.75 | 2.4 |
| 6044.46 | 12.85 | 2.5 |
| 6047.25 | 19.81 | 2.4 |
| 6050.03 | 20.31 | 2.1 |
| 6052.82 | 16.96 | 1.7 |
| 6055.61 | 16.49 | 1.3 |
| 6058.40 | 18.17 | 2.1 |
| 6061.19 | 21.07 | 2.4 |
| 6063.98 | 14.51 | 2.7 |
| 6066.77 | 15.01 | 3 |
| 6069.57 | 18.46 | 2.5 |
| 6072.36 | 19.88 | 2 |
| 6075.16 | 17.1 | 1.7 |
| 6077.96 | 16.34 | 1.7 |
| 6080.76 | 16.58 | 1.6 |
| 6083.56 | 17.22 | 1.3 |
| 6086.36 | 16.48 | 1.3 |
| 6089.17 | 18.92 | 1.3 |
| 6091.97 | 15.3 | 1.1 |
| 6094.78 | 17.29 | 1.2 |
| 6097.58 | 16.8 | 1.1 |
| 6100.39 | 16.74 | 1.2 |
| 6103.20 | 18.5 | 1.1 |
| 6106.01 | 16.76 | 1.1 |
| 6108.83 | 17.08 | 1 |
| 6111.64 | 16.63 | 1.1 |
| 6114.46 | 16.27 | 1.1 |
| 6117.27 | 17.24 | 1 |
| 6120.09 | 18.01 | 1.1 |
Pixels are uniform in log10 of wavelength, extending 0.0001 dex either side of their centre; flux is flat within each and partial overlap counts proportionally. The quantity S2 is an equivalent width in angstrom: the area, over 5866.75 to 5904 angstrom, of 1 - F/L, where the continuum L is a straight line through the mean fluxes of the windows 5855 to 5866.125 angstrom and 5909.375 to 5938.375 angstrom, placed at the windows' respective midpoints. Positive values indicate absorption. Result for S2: 4.4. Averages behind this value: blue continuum 16.1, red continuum 16.4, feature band 14.3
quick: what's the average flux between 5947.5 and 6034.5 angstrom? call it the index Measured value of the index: 16.4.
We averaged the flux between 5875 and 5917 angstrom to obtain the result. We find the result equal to 14.8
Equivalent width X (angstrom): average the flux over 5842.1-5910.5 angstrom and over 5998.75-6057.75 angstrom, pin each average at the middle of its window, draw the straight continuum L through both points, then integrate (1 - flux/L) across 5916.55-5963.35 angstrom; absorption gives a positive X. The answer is -1.1 angstrom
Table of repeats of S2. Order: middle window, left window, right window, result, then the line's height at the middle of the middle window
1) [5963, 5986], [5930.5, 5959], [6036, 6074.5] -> 1.4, 17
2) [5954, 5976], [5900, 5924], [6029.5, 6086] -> 1.5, 16.7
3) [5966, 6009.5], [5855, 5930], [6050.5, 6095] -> 0.0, 16.4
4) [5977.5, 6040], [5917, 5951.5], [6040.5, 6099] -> 1.2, 17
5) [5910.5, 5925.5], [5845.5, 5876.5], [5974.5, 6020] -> 0.1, 16.4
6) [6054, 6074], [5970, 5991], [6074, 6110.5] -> -1.0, 16.8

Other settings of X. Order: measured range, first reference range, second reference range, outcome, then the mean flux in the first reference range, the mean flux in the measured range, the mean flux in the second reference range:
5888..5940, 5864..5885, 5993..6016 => 2.6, 16.1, 15.3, 16.3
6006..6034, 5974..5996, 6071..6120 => 0.4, 16.5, 16.5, 17.1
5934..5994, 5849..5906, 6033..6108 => -1.7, 15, 16.5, 17.3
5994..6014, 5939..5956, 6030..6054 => 1.1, 17.1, 16.3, 17.4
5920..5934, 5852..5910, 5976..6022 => -0.1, 15.1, 15.8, 16.6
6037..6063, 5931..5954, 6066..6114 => -1.1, 17.2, 17.9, 17.1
